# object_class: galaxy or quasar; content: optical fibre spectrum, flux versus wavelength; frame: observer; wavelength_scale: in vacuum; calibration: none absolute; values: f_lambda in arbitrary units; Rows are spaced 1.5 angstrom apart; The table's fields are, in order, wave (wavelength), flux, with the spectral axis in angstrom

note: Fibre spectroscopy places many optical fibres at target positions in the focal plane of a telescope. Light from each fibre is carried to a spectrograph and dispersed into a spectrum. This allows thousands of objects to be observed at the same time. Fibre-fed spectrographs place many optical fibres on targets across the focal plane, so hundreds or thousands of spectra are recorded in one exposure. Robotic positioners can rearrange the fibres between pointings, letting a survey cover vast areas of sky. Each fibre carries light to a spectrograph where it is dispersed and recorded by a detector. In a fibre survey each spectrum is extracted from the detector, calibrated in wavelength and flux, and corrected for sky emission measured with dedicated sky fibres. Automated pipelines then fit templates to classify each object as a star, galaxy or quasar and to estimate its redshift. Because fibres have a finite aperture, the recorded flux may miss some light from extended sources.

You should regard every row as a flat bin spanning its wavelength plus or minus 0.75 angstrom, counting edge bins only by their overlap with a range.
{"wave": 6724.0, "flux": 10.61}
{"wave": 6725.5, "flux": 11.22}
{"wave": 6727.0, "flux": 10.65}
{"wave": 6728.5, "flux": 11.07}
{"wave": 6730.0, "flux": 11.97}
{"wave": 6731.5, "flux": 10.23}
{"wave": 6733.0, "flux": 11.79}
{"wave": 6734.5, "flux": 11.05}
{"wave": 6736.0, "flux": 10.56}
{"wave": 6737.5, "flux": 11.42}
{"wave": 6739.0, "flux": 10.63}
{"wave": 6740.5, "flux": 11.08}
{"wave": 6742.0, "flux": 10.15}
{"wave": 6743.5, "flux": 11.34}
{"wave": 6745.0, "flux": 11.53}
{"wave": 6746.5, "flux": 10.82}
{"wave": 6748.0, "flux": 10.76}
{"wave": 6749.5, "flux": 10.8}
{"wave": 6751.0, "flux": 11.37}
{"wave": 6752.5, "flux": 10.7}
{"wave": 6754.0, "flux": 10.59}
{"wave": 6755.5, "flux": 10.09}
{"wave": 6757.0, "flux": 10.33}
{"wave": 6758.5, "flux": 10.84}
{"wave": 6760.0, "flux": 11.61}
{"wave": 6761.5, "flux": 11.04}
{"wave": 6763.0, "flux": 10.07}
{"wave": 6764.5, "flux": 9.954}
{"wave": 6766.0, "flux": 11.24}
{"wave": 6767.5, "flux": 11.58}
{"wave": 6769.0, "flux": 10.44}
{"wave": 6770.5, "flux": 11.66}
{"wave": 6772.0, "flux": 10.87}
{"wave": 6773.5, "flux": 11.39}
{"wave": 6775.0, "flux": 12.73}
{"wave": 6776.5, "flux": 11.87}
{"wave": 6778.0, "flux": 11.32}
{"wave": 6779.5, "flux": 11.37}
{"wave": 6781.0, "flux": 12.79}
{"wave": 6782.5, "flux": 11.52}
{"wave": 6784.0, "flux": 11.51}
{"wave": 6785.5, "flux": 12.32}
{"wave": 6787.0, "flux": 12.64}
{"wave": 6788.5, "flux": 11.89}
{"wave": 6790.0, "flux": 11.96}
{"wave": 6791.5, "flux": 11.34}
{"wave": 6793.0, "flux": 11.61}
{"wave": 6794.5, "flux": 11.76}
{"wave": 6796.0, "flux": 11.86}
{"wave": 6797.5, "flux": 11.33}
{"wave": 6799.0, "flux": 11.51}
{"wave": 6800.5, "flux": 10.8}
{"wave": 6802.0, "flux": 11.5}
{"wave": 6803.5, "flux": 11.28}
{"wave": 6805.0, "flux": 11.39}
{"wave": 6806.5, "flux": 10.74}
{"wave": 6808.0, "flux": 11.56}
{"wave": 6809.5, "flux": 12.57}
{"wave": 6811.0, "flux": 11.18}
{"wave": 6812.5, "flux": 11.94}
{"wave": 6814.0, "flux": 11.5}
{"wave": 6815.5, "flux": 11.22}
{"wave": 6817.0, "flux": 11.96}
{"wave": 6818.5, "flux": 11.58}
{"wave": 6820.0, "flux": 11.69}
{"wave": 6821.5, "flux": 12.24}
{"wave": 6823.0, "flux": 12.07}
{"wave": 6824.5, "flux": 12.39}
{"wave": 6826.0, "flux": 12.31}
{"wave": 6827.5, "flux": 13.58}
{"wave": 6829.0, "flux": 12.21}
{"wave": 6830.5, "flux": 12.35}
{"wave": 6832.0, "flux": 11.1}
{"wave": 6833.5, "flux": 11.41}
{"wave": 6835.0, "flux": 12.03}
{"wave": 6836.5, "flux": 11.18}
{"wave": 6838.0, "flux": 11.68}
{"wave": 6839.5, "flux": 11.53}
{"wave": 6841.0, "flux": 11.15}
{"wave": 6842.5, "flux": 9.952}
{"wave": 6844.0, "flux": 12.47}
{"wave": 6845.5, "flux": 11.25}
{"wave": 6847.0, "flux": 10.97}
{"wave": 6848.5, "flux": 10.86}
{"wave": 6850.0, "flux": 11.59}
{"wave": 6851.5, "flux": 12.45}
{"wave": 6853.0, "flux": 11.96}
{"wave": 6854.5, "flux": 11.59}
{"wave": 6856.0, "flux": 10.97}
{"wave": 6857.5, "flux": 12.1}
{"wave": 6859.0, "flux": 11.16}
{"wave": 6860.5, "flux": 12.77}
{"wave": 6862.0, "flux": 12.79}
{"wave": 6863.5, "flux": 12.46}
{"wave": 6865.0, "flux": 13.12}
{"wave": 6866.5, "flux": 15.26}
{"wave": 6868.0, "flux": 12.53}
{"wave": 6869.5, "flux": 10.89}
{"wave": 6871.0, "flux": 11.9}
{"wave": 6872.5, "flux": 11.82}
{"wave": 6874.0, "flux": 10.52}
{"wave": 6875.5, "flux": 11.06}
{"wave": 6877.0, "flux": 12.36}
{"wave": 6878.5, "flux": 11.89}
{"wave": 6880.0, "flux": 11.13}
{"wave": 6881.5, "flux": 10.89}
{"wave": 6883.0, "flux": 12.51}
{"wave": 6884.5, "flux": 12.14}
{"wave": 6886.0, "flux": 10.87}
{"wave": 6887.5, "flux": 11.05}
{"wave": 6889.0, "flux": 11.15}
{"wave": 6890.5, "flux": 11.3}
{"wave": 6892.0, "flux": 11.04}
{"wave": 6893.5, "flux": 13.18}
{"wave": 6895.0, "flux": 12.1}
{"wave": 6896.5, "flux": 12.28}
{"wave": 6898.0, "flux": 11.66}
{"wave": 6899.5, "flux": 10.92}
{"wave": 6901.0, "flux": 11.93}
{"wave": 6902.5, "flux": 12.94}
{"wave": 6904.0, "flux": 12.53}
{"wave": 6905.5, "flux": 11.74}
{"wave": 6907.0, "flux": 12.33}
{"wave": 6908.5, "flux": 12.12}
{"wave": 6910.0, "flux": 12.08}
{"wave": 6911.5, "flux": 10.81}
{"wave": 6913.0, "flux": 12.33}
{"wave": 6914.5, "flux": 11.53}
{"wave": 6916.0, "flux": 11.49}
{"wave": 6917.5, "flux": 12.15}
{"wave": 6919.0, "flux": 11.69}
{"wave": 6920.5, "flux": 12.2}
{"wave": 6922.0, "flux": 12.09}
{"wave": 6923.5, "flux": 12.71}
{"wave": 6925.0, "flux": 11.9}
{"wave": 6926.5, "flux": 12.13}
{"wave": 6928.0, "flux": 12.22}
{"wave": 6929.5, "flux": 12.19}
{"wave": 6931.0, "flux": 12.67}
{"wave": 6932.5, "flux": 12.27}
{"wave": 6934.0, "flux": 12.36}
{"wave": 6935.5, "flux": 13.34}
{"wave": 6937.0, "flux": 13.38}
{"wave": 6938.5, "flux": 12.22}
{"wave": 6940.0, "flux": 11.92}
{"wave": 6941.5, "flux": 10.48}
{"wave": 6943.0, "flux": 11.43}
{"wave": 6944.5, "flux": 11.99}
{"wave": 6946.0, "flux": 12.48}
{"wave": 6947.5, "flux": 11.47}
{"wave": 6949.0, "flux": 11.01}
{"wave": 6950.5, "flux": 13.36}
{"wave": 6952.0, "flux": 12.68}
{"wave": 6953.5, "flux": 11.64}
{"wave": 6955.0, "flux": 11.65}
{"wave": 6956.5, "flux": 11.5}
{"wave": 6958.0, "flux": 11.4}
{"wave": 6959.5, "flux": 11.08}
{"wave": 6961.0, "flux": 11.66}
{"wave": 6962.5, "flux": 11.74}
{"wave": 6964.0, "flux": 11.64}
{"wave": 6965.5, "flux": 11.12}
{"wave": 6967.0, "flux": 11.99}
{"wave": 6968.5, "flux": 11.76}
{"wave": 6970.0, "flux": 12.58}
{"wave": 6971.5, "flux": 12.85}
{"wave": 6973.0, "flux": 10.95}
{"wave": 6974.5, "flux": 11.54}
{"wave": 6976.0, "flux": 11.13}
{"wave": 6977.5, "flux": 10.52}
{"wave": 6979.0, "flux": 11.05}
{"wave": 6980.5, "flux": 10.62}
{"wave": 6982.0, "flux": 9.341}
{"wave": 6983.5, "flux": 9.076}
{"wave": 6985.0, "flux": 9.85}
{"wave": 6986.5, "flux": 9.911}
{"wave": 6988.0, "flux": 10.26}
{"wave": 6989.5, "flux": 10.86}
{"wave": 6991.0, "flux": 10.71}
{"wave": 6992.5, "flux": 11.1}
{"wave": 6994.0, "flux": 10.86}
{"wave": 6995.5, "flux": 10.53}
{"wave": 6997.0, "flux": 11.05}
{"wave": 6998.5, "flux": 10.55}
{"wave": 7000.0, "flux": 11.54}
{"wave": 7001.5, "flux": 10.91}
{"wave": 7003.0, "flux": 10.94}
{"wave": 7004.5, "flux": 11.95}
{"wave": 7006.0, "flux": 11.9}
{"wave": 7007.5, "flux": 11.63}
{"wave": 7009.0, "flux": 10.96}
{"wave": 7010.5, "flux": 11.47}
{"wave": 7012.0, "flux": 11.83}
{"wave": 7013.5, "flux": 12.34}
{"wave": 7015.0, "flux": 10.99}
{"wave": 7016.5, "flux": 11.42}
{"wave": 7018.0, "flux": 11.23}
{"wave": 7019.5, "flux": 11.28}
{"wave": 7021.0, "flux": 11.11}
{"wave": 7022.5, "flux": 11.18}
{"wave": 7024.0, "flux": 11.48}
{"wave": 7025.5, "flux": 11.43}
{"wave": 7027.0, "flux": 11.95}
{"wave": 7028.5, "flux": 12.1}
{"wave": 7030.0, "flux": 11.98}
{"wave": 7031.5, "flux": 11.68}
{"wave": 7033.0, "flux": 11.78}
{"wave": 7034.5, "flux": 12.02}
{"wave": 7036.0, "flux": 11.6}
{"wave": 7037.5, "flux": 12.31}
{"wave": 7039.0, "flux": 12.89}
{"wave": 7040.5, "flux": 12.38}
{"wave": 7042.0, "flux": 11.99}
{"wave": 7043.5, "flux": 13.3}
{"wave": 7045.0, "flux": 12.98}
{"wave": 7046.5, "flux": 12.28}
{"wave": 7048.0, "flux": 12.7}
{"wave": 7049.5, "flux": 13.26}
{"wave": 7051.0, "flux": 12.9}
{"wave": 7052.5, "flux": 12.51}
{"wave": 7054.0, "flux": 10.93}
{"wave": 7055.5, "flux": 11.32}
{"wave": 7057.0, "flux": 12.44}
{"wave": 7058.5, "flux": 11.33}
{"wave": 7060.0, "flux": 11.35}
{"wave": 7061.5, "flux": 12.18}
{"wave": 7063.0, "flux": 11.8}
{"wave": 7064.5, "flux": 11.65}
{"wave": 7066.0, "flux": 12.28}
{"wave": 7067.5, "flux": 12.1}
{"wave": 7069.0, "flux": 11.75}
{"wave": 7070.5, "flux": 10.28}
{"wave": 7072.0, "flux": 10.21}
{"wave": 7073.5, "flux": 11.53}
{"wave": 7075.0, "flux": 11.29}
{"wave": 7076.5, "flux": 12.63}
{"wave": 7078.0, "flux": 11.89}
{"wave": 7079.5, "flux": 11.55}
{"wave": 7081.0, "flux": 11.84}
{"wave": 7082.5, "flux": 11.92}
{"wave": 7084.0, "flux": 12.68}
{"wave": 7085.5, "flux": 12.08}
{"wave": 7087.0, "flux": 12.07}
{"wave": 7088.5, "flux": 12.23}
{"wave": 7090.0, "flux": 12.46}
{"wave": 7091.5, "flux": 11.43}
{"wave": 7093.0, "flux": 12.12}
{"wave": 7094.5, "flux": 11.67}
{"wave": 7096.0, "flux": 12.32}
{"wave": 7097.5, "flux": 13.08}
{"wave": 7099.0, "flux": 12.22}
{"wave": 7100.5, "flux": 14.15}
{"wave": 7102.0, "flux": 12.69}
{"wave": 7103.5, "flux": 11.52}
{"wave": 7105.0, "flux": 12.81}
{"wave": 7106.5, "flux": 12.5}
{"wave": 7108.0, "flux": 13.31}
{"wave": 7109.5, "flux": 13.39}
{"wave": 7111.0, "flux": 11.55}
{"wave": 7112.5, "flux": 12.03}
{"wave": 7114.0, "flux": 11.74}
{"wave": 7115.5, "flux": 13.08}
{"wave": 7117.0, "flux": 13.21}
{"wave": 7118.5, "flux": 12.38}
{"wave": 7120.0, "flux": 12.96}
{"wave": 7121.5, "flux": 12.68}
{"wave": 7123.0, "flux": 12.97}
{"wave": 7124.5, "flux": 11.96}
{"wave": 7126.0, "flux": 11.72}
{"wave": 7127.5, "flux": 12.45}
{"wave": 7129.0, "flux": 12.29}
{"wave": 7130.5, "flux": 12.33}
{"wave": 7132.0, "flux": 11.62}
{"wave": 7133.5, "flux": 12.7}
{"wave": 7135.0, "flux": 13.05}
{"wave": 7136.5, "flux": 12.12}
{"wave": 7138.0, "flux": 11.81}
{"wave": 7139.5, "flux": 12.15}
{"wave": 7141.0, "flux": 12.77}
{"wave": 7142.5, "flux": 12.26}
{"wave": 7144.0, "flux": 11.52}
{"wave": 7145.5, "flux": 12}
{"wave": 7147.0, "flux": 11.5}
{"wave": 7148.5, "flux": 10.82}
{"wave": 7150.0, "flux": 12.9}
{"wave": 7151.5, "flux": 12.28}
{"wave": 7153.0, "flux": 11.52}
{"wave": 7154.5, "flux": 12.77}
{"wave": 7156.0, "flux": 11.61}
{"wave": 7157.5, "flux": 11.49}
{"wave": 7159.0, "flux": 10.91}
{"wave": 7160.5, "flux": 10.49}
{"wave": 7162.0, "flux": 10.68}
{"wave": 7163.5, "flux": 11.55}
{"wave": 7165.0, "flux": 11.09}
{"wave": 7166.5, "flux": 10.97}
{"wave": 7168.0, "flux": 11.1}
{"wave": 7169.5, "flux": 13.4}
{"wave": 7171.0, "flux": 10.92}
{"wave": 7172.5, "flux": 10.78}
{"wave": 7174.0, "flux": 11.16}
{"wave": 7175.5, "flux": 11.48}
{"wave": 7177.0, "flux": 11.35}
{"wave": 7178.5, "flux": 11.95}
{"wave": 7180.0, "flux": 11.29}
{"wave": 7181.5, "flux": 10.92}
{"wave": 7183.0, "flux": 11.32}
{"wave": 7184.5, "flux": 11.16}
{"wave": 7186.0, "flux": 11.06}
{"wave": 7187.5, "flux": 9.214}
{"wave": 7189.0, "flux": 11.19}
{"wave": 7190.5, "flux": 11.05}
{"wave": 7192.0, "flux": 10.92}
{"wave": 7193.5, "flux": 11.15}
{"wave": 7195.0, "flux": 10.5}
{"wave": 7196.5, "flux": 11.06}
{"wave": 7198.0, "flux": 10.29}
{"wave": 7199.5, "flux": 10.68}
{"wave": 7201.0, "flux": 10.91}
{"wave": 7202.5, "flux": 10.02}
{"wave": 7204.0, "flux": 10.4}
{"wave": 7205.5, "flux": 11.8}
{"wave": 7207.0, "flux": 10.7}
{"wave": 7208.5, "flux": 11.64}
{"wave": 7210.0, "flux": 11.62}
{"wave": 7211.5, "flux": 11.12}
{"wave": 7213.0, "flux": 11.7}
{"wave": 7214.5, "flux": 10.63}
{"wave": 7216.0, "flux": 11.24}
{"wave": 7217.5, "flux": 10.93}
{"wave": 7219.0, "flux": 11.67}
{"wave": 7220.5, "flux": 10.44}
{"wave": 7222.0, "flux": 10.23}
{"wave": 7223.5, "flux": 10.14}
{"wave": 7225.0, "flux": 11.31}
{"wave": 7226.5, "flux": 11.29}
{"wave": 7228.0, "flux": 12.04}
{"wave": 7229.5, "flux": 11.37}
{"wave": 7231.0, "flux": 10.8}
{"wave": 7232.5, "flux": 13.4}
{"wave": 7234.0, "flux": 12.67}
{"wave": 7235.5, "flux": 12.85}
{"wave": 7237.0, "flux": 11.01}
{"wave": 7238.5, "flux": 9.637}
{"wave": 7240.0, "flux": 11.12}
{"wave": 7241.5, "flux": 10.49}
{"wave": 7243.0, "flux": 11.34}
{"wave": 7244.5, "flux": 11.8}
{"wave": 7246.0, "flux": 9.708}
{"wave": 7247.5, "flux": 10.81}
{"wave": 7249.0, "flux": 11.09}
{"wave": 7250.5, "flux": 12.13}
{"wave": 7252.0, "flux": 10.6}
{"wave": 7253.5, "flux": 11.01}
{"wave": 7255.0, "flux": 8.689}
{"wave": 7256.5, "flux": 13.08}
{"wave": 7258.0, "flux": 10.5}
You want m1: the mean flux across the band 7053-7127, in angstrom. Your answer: 12.1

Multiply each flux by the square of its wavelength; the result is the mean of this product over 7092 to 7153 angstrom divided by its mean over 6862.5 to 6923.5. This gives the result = 1.1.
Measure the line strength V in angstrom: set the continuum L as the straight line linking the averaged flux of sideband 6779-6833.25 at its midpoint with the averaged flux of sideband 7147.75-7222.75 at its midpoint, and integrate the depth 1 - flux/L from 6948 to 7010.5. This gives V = 1.61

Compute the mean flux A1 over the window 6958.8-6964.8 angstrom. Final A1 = 11.5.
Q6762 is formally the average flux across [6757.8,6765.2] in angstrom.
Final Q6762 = 10.7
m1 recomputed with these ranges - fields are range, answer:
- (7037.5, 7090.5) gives 12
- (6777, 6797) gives 11.8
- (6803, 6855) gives 11.7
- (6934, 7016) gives 11.4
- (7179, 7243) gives 11.1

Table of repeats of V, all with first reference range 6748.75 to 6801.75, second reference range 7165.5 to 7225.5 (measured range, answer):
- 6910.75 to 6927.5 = -1.0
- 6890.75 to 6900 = -0.5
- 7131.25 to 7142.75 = -1.3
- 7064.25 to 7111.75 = -4.2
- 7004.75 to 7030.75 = -0.9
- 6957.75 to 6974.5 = -0.8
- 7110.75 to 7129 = -2.2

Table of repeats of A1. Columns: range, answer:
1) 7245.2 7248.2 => 10.3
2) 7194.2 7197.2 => 10.8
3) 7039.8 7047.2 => 12.6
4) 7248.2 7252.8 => 11.3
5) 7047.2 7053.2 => 12.8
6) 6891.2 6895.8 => 12.1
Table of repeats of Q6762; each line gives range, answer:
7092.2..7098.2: 12.3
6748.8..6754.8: 10.9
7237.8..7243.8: 10.7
